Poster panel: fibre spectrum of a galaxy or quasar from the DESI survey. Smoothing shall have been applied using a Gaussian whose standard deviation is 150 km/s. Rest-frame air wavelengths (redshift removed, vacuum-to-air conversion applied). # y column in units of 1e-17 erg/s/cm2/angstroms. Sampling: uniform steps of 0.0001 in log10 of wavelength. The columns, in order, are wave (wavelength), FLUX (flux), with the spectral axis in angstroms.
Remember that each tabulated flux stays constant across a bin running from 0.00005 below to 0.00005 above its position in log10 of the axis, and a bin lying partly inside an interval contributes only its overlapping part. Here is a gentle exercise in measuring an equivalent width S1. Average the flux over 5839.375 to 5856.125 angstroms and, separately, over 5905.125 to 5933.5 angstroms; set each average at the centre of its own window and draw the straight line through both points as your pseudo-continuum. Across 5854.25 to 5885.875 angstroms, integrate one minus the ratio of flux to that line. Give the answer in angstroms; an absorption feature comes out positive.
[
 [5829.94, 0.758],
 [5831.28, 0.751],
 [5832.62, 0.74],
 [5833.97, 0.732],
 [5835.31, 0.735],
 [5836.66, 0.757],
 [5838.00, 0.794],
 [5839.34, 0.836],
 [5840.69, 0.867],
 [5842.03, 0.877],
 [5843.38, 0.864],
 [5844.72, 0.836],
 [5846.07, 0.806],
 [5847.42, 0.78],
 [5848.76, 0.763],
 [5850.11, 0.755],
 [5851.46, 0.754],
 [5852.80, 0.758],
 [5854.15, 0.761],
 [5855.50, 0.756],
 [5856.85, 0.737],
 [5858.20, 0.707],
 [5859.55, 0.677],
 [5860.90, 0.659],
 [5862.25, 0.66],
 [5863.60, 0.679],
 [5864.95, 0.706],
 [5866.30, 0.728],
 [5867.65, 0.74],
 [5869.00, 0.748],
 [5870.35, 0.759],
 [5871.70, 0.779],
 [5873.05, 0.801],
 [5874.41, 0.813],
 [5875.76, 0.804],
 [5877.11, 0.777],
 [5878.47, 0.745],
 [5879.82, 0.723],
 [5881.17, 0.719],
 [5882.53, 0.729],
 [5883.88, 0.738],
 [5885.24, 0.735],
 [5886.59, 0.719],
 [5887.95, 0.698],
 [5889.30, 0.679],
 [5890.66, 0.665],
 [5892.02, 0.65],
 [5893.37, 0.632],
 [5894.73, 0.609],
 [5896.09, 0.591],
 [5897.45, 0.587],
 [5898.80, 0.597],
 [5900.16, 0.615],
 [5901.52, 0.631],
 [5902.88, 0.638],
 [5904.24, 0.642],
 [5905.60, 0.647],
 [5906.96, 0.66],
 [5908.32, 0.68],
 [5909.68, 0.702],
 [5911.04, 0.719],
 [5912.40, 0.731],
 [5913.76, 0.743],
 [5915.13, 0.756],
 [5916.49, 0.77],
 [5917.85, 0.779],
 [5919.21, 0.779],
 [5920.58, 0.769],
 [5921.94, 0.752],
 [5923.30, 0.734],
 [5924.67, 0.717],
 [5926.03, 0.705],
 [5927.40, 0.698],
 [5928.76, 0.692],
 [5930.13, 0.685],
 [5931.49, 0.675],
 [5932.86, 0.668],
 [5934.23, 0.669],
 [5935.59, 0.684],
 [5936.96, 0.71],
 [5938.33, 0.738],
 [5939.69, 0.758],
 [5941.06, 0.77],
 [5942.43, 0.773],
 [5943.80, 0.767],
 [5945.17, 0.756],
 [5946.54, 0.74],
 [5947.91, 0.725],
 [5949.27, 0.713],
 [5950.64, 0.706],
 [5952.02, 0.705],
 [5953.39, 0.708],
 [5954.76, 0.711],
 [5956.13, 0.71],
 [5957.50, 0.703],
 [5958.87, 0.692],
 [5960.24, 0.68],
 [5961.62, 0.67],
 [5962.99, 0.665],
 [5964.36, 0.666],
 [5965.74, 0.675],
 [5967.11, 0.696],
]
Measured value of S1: 1.5 angstroms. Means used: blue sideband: 0.799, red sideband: 0.718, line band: 0.736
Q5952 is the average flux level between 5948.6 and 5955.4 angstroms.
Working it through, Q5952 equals 0.708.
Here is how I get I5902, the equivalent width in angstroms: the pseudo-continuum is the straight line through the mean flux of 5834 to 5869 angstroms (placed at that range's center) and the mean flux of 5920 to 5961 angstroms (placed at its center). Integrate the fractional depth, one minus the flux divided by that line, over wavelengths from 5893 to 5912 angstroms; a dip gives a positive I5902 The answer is 2.4 angstroms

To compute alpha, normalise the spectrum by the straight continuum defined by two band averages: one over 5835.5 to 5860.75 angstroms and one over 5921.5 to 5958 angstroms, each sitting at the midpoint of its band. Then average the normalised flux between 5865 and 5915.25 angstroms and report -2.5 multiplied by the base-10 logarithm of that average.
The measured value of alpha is 0.076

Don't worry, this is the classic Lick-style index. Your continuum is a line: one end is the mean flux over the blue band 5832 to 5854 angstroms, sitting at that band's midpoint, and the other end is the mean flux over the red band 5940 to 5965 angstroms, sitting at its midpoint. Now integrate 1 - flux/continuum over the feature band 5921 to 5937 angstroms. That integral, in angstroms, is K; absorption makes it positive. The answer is 0.7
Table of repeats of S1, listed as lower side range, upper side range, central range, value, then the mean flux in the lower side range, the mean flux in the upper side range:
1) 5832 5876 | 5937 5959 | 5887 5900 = 1.97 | 0.762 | 0.73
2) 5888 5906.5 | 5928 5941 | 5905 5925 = -1.93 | 0.632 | 0.701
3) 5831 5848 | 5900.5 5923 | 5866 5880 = -0.17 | 0.799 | 0.711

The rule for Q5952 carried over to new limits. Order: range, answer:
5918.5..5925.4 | 0.75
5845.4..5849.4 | 0.784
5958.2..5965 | 0.675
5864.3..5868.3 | 0.725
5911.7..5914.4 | 0.738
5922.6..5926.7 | 0.719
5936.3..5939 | 0.723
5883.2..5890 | 0.714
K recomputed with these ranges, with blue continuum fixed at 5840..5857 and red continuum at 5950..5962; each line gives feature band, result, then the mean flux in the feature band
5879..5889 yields 0.5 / 0.722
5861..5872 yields 0.8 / 0.72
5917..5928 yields -0.2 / 0.742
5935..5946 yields -0.5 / 0.745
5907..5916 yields 0.2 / 0.718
